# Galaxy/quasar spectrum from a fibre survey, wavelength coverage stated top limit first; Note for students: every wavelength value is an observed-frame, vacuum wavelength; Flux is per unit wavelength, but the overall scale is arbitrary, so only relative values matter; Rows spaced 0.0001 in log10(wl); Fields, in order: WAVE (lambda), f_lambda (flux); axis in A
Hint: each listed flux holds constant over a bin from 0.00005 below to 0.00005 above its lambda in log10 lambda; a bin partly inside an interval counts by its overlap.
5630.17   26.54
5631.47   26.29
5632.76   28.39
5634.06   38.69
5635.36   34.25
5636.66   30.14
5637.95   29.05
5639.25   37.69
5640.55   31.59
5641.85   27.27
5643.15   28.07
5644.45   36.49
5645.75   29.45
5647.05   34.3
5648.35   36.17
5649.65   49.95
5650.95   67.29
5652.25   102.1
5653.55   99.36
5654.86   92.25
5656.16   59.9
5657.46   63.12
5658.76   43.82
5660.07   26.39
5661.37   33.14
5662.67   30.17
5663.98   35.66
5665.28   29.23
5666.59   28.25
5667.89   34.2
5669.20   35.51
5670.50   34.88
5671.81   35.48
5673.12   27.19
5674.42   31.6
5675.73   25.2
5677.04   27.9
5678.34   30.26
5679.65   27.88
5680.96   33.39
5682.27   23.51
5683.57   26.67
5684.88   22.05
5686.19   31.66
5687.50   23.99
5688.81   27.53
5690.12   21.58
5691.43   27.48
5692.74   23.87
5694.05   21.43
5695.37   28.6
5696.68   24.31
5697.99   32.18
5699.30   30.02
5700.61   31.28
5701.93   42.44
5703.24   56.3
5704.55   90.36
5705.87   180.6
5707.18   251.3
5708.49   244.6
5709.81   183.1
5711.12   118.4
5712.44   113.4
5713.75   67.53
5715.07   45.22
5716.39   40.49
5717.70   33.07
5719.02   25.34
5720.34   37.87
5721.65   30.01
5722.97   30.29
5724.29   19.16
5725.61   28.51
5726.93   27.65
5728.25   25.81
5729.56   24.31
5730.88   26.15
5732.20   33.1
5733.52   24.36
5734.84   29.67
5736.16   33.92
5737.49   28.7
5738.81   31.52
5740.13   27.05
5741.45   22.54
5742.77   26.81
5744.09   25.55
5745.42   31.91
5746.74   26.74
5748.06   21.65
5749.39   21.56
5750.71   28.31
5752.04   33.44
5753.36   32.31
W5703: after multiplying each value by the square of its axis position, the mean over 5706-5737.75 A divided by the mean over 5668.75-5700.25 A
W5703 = 2.37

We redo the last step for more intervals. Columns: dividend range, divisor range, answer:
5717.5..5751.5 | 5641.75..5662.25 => 0.55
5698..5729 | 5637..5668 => 1.69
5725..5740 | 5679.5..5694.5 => 1.12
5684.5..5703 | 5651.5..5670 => 0.57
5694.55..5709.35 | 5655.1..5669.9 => 2.37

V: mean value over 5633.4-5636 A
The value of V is 36.4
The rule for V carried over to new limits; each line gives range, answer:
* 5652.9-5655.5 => 95.6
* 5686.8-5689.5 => 25.8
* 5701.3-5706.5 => 92.2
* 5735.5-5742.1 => 28.7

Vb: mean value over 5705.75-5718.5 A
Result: 124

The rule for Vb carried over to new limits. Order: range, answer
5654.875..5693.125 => 32.8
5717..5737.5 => 28.6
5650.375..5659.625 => 74.3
